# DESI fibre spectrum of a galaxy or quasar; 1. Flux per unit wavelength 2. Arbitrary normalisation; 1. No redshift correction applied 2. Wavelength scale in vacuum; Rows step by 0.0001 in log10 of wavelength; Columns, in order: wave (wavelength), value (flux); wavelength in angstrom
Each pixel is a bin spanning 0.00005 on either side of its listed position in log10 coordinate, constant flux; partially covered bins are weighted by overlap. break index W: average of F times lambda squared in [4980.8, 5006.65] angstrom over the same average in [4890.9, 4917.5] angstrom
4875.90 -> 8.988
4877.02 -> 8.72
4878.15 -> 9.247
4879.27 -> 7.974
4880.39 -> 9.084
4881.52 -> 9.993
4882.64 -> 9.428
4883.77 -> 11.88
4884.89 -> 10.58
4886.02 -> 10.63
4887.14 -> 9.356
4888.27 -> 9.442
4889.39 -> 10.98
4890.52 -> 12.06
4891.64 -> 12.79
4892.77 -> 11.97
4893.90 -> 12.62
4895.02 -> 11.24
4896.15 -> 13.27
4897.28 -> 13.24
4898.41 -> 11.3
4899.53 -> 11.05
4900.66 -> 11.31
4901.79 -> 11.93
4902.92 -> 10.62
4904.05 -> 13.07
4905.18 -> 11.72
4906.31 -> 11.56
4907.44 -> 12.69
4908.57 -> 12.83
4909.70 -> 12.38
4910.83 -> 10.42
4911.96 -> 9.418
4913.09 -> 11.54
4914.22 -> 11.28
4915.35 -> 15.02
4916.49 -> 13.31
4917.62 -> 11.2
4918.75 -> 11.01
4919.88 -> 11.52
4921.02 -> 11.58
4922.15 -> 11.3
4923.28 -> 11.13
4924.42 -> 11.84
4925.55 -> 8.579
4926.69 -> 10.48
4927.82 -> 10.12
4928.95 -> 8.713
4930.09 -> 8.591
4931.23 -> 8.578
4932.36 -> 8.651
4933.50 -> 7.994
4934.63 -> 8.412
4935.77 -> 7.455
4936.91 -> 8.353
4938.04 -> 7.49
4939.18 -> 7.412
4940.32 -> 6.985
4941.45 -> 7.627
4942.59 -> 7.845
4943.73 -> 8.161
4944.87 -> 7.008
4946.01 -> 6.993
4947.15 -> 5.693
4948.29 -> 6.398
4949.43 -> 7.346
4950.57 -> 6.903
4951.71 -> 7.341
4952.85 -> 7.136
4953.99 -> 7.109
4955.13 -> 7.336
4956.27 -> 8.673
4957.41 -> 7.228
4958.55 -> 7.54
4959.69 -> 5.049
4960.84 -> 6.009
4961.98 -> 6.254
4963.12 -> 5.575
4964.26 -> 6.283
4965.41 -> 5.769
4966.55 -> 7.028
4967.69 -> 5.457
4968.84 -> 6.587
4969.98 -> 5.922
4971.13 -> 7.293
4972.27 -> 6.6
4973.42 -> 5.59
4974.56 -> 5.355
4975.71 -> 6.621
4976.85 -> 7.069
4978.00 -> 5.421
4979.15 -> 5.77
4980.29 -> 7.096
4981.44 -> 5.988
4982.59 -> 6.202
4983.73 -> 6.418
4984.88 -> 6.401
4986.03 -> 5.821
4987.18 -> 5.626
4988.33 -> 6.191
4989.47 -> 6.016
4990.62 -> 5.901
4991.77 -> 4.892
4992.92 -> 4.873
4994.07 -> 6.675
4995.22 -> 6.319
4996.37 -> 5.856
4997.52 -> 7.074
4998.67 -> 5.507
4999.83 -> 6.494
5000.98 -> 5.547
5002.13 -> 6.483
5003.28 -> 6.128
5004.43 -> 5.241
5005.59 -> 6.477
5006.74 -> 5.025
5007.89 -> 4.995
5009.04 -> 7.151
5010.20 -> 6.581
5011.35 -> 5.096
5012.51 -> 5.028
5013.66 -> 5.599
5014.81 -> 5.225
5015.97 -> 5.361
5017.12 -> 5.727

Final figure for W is 0.5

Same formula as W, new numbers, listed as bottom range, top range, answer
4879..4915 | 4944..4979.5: 0.59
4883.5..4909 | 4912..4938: 0.89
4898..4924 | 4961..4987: 0.54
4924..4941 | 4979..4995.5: 0.71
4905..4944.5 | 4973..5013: 0.61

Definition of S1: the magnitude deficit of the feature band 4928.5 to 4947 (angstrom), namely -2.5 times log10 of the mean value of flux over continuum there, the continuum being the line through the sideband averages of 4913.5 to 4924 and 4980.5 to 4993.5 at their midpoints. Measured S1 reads 0.29 mag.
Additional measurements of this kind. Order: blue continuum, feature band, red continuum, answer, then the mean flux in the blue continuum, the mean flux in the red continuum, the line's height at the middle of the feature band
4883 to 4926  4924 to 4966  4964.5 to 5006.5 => 0.17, 11.6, 6.09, 8.83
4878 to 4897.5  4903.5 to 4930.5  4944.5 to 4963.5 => -0.24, 10.9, 6.81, 9.08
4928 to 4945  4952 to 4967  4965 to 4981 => 0.04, 8.02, 6.26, 6.91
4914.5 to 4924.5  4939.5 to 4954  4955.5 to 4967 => 0.18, 12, 6.55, 8.43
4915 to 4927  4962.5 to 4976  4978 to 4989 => 0.19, 11.5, 6.13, 7.35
